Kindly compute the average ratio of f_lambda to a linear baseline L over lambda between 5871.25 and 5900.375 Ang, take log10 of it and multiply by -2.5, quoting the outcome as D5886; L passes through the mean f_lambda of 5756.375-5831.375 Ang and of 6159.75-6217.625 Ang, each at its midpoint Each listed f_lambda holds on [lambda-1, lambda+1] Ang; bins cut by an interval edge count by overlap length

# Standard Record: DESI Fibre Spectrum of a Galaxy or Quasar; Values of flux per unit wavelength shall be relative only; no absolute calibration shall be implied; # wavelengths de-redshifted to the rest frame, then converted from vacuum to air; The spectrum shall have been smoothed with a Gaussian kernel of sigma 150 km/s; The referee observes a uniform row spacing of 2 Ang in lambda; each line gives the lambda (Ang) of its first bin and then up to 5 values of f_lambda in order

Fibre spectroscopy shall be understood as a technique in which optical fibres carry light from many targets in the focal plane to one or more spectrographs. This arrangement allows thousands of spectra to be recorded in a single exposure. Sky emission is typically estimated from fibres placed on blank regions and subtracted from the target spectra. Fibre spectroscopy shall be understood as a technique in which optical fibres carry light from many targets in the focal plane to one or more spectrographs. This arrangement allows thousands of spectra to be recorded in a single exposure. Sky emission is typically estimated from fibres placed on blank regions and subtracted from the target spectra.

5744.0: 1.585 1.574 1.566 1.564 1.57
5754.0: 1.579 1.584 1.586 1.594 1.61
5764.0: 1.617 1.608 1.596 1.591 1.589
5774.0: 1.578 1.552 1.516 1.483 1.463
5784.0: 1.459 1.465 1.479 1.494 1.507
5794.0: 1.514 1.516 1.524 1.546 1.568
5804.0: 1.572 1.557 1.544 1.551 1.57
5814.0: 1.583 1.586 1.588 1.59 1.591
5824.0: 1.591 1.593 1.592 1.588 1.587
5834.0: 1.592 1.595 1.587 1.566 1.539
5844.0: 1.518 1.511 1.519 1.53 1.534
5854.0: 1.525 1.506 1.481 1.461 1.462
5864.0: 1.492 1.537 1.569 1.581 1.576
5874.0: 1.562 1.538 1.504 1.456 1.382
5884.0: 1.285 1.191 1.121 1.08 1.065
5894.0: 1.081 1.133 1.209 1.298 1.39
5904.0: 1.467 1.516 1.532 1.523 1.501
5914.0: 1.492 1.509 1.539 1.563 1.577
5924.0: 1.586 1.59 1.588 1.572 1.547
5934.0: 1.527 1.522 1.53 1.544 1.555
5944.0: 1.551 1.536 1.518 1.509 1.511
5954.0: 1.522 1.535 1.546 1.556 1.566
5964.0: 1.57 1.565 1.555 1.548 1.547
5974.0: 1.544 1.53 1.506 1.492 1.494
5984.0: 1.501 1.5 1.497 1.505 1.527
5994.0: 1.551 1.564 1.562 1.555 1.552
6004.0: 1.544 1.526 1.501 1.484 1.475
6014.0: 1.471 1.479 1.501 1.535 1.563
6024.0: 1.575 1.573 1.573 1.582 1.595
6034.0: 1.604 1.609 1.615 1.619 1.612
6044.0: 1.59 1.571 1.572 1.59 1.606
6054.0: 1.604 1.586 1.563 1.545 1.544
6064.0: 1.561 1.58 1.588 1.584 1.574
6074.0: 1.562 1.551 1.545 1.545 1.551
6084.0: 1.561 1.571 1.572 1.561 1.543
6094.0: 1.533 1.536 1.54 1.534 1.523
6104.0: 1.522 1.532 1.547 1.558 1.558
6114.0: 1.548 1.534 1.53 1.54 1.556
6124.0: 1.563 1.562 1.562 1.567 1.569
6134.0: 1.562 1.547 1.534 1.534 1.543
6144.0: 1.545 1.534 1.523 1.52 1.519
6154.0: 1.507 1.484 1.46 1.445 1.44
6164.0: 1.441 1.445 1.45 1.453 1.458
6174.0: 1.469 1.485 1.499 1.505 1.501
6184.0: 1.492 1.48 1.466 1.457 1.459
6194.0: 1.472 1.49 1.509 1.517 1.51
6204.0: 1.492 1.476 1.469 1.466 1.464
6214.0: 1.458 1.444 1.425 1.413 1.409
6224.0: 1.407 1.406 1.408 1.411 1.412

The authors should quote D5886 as 0.18 mag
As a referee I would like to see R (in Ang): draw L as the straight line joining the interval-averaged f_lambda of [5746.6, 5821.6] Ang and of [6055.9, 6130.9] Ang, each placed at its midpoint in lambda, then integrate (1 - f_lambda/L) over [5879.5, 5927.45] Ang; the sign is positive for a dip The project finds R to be 5.4 Ang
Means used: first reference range 1.55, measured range 1.38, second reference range 1.55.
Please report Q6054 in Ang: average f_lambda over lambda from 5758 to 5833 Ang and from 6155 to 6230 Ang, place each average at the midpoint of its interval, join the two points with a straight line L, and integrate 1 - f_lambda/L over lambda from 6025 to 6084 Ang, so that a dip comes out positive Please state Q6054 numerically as -3.3 Ang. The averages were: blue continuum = 1.56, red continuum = 1.46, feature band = 1.58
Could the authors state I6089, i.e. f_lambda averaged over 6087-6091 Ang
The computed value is 1.57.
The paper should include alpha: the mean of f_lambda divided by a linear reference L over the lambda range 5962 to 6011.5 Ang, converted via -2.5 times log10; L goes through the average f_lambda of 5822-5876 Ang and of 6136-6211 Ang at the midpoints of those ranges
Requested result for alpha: -0.006 mag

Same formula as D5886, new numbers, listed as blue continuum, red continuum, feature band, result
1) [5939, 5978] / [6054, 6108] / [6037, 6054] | -0.03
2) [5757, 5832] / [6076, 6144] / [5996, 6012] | 0.01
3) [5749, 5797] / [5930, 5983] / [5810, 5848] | -0.02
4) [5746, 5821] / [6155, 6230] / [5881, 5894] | 0.28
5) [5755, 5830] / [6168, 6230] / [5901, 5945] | 0.00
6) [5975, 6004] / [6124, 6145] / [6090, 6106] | 0.01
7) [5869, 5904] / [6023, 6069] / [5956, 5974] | -0.07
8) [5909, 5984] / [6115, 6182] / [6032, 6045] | -0.06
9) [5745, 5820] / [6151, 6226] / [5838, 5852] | 0.00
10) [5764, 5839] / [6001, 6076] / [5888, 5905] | 0.27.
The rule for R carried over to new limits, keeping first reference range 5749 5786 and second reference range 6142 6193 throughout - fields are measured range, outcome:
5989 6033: -0.7 Ang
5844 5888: 1.8 Ang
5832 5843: -0.2 Ang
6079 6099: -0.7 Ang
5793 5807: 0.1 Ang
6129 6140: -0.5 Ang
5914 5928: -0.2 Ang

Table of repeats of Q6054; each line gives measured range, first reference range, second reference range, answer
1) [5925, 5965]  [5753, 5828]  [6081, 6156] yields 0.1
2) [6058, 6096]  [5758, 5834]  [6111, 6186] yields -0.9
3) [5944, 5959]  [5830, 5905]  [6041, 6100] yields -0.4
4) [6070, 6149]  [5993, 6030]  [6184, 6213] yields -2.2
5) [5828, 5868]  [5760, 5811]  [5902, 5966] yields 0.1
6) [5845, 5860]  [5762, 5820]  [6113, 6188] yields 0.3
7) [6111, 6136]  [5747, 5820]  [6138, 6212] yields -1.0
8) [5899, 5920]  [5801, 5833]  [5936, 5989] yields 0.9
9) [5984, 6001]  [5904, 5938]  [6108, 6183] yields 0.0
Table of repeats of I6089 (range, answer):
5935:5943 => 1.54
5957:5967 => 1.56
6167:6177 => 1.46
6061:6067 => 1.56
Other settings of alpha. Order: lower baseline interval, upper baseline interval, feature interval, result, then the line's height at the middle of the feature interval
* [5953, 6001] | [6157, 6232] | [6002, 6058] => -0.03 mag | 1.52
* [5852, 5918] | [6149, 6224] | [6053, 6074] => -0.09 mag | 1.45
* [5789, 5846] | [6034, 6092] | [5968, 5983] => 0.03 mag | 1.57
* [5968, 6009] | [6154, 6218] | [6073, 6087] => -0.04 mag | 1.5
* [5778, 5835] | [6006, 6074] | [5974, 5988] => 0.04 mag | 1.56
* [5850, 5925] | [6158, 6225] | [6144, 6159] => -0.04 mag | 1.46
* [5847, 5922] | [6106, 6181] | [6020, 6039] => -0.08 mag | 1.48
